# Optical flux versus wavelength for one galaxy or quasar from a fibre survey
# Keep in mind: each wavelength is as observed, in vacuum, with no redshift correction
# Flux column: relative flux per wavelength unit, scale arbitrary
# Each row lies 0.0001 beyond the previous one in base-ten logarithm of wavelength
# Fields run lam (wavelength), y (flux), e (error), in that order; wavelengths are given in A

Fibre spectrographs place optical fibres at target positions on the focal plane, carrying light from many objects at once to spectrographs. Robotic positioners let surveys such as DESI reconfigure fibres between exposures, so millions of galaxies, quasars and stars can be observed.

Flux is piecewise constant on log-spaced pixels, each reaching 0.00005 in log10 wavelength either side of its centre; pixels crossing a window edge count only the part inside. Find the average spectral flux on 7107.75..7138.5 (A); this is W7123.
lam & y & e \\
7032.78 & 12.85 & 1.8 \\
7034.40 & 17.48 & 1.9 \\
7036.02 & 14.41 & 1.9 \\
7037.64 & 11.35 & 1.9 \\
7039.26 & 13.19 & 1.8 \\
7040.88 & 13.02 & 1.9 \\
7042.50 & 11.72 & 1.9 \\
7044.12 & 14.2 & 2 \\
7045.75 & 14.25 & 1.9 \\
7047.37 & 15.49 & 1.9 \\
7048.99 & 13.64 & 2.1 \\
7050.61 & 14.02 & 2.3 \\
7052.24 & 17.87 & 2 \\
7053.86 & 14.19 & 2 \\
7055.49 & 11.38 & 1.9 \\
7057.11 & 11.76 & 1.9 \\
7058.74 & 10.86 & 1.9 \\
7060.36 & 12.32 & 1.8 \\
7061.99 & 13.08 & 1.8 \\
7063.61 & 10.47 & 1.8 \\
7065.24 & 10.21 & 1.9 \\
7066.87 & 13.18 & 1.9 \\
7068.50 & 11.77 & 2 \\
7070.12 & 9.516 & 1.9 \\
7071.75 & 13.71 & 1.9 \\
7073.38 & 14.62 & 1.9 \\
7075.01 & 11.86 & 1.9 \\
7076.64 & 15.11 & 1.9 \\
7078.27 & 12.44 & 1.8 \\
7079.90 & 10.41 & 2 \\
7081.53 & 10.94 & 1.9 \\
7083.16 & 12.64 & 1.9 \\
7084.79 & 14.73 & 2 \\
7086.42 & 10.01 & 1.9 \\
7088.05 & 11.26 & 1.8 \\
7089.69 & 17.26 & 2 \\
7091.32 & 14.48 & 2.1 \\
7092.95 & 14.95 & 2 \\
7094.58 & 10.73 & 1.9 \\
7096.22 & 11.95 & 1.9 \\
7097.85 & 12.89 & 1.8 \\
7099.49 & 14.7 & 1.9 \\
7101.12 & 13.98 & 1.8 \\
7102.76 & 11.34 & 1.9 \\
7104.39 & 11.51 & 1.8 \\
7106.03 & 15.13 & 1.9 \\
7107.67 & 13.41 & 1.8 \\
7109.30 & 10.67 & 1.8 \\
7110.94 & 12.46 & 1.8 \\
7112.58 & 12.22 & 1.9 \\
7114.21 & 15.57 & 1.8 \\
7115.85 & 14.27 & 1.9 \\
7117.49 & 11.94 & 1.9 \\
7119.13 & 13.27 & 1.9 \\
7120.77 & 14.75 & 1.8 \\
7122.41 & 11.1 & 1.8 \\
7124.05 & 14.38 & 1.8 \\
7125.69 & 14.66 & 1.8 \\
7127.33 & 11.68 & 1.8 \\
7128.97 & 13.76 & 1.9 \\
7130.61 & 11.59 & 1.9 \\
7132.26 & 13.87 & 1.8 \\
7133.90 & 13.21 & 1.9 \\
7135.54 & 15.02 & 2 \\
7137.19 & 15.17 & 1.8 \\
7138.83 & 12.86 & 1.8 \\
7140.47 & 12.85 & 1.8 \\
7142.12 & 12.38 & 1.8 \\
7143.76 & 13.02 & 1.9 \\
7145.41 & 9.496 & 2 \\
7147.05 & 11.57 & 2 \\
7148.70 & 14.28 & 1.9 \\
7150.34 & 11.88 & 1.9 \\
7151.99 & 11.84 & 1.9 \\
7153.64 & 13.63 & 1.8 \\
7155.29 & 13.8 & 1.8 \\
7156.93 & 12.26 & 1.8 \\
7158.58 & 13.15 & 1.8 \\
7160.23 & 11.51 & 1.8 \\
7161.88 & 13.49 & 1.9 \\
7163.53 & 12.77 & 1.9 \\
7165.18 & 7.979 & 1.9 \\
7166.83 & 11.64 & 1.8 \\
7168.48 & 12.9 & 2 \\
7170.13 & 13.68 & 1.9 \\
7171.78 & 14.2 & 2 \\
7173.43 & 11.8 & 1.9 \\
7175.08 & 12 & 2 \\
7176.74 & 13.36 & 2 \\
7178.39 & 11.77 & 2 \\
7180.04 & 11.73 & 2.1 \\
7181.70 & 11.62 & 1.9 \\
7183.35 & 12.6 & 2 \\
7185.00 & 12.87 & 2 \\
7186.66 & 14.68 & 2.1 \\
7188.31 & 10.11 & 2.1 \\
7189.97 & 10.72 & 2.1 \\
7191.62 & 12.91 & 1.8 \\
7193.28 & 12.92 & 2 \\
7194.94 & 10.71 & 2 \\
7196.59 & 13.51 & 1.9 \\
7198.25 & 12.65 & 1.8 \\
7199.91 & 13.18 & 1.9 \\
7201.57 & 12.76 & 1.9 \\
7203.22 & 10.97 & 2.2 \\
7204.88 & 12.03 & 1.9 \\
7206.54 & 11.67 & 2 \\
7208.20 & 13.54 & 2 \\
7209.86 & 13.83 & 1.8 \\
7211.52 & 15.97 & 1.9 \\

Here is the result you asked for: 13.3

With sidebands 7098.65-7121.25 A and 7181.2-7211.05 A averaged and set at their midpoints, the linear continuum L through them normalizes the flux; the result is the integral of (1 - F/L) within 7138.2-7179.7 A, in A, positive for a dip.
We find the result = 1.3 A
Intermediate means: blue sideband 13.2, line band 12.4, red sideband 12.5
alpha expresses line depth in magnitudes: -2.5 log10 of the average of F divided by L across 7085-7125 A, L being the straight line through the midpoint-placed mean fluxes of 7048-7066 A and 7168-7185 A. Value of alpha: -0.04 mag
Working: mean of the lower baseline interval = 12.7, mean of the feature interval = 13.1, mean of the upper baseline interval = 12.6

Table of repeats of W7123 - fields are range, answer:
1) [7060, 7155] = 12.8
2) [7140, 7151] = 12.2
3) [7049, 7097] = 12.7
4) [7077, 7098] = 12.7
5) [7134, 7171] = 12.6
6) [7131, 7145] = 13.4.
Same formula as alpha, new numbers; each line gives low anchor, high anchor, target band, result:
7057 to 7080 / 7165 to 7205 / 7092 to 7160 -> -0.07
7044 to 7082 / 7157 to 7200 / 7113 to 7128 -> -0.08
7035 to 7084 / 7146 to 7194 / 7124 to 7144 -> -0.07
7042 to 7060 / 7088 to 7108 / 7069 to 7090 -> 0.08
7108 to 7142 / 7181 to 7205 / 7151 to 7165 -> 0.02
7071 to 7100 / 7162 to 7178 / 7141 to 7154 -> 0.02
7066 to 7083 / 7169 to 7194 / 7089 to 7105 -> -0.08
